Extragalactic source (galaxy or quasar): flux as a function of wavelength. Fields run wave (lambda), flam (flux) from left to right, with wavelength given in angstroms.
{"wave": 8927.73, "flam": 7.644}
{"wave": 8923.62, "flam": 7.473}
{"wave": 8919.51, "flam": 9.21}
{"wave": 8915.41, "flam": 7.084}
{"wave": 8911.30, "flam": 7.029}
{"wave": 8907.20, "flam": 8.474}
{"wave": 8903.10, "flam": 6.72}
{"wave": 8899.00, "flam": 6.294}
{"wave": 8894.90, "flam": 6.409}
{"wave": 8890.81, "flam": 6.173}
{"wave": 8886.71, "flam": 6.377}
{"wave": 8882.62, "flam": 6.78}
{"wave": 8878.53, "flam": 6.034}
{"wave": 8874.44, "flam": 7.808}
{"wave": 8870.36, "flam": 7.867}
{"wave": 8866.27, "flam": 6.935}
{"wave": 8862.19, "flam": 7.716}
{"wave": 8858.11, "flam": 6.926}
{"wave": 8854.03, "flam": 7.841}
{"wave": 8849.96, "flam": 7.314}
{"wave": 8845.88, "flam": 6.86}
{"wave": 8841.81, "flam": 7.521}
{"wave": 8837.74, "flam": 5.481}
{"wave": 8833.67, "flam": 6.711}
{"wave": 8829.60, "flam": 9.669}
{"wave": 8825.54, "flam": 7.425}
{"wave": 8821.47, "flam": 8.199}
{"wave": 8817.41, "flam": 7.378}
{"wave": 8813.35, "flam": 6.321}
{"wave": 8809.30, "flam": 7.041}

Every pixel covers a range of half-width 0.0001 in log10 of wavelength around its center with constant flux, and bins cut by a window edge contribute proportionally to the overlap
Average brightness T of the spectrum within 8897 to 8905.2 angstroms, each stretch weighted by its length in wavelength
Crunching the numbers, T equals 6.52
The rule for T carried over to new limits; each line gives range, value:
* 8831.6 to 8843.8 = 6.57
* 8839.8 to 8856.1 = 7.38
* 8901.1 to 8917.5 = 7.34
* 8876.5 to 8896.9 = 6.35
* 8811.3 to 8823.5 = 7.3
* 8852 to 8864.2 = 7.49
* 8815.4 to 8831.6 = 8.17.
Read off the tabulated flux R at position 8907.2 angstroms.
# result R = 8.474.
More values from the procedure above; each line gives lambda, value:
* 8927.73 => 7.644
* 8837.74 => 5.481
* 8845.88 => 6.86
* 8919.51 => 9.21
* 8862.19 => 7.716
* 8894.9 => 6.409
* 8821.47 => 8.199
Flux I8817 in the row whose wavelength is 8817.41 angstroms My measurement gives 7.378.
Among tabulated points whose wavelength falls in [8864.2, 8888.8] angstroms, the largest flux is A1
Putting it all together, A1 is 7.867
